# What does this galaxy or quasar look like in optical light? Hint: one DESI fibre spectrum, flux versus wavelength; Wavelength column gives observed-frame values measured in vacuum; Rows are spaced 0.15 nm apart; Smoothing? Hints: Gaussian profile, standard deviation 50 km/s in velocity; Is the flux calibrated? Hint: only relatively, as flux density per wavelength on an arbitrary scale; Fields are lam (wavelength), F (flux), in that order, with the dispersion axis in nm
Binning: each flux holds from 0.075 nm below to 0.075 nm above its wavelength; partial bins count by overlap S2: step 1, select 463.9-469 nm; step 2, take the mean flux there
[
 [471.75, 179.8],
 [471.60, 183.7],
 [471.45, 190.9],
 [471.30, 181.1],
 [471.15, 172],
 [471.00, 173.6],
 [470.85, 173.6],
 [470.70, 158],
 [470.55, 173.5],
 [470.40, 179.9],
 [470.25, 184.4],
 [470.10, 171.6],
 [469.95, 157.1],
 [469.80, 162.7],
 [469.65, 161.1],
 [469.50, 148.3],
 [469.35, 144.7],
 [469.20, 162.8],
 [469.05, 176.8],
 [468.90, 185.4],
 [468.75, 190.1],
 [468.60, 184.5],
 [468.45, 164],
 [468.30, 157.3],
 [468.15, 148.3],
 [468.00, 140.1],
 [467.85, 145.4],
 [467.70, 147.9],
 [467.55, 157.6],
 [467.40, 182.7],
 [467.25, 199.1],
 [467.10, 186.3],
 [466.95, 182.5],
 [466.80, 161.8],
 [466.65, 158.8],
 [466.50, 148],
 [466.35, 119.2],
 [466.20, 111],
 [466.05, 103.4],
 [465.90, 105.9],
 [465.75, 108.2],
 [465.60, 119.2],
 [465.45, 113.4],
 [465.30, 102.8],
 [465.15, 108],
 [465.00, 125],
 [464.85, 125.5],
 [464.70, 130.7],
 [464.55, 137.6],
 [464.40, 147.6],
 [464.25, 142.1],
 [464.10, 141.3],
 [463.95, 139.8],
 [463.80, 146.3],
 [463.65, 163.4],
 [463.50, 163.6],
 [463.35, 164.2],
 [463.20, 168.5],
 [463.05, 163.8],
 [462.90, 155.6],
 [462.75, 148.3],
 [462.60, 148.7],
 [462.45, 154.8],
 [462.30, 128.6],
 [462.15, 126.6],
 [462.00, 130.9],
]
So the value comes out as 145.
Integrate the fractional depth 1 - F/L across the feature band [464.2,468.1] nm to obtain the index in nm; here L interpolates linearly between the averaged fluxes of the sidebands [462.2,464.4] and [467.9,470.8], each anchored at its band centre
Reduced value 0.48 nm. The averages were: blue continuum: 152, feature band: 139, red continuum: 166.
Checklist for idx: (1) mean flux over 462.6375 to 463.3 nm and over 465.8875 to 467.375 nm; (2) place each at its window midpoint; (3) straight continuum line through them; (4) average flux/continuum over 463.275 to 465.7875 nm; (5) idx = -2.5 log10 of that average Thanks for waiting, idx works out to 0.16 mag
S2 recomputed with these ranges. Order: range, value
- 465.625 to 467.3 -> 142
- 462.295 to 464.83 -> 150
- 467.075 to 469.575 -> 166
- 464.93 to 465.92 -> 112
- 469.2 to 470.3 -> 161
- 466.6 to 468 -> 168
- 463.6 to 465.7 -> 131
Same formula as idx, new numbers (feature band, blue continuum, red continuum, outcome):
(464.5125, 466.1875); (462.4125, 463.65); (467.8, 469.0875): 0.364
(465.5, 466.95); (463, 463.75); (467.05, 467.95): 0.283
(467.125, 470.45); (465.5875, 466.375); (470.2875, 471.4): -0.142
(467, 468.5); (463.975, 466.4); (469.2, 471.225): -0.136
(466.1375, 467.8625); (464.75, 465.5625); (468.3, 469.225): -0.087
